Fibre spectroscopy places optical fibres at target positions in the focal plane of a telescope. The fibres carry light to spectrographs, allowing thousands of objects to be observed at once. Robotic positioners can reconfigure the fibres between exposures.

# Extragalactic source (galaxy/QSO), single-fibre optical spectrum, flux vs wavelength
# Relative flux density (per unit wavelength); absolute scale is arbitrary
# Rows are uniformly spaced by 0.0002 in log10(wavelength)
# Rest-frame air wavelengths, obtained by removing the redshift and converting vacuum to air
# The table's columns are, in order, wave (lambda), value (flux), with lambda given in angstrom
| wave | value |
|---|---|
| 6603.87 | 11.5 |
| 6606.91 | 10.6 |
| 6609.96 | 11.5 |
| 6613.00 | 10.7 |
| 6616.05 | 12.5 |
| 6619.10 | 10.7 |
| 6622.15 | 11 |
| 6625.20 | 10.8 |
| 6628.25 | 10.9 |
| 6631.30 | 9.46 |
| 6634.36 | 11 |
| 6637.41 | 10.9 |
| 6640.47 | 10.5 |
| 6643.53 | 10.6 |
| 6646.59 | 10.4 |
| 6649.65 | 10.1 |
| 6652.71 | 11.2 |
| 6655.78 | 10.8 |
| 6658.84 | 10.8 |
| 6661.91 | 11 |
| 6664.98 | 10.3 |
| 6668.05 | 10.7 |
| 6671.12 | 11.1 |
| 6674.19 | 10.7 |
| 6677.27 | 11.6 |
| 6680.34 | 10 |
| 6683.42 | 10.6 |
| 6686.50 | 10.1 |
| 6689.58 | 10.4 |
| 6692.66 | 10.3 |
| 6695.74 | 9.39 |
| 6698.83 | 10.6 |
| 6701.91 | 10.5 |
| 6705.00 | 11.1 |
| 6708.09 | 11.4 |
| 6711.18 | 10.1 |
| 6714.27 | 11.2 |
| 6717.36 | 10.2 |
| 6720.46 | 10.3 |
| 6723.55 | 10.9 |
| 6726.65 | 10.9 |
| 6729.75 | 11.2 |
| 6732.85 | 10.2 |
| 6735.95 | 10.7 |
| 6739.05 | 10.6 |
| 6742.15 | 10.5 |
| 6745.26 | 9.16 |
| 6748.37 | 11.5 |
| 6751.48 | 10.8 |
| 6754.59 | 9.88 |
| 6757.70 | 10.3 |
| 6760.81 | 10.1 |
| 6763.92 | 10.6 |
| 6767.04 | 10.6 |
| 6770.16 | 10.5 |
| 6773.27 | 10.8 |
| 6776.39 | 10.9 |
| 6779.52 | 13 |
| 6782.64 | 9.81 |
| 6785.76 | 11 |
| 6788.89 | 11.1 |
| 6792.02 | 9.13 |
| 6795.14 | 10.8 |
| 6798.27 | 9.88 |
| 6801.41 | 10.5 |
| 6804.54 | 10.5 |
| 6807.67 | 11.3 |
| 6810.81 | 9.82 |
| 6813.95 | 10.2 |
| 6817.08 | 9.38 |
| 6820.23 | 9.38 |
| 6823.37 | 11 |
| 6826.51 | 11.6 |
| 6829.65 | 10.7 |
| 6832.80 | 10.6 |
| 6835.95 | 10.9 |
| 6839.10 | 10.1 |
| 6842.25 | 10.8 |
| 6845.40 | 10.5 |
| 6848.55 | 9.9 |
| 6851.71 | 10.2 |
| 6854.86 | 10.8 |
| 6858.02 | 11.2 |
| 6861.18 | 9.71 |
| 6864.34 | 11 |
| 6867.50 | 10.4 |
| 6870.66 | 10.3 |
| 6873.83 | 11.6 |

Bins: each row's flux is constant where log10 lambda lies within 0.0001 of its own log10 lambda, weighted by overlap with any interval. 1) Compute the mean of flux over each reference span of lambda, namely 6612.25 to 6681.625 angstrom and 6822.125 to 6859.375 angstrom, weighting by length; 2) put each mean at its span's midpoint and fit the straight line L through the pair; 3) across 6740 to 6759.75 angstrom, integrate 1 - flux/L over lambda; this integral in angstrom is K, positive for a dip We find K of 0.7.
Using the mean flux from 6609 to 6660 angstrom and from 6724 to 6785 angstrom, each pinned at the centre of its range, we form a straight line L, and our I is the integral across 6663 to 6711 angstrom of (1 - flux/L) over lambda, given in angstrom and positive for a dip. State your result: 0.7 angstrom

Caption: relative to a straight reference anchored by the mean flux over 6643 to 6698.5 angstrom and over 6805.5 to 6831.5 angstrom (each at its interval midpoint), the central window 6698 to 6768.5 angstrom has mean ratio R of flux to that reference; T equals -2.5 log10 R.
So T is -0.01 mag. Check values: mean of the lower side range 10.6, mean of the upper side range 10.4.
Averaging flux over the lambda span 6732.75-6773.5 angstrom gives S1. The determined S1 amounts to 10.4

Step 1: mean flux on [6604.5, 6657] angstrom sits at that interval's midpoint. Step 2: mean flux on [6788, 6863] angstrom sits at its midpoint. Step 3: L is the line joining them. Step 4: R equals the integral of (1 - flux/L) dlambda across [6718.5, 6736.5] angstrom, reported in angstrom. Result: -0.13 angstrom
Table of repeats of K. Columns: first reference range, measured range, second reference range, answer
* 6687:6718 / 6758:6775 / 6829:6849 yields 0.0 angstrom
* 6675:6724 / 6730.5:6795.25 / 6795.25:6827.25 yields -0.9 angstrom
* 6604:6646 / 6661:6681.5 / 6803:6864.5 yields 0.0 angstrom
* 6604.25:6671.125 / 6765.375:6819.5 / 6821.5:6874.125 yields 0.8 angstrom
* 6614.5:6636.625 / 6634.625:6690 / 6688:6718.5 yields 0.3 angstrom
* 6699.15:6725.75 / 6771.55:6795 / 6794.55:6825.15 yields -1.0 angstrom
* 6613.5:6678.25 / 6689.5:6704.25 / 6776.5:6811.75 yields 0.7 angstrom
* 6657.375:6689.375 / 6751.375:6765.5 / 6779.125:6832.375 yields 0.4 angstrom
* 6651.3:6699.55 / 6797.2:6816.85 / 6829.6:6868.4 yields 0.4 angstrom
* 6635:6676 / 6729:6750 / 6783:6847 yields 0.1 angstrom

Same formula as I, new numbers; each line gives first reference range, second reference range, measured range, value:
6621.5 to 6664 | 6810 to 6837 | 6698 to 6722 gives -0.25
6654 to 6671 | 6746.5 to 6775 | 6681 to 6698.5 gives 0.85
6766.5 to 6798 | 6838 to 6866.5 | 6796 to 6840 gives 0.71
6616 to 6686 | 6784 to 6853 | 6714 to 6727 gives -0.04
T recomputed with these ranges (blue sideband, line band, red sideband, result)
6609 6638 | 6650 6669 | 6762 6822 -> 0.01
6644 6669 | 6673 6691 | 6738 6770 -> 0.00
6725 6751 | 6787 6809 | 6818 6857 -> 0.01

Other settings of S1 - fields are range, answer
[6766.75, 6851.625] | 10.5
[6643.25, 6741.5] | 10.6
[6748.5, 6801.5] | 10.6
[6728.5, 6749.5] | 10.5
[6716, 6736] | 10.6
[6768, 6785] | 11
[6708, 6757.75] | 10.6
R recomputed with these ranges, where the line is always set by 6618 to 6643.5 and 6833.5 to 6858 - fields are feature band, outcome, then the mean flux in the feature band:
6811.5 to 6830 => 0.3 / 10.3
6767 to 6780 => -0.6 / 11.1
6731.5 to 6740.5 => 0.1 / 10.5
